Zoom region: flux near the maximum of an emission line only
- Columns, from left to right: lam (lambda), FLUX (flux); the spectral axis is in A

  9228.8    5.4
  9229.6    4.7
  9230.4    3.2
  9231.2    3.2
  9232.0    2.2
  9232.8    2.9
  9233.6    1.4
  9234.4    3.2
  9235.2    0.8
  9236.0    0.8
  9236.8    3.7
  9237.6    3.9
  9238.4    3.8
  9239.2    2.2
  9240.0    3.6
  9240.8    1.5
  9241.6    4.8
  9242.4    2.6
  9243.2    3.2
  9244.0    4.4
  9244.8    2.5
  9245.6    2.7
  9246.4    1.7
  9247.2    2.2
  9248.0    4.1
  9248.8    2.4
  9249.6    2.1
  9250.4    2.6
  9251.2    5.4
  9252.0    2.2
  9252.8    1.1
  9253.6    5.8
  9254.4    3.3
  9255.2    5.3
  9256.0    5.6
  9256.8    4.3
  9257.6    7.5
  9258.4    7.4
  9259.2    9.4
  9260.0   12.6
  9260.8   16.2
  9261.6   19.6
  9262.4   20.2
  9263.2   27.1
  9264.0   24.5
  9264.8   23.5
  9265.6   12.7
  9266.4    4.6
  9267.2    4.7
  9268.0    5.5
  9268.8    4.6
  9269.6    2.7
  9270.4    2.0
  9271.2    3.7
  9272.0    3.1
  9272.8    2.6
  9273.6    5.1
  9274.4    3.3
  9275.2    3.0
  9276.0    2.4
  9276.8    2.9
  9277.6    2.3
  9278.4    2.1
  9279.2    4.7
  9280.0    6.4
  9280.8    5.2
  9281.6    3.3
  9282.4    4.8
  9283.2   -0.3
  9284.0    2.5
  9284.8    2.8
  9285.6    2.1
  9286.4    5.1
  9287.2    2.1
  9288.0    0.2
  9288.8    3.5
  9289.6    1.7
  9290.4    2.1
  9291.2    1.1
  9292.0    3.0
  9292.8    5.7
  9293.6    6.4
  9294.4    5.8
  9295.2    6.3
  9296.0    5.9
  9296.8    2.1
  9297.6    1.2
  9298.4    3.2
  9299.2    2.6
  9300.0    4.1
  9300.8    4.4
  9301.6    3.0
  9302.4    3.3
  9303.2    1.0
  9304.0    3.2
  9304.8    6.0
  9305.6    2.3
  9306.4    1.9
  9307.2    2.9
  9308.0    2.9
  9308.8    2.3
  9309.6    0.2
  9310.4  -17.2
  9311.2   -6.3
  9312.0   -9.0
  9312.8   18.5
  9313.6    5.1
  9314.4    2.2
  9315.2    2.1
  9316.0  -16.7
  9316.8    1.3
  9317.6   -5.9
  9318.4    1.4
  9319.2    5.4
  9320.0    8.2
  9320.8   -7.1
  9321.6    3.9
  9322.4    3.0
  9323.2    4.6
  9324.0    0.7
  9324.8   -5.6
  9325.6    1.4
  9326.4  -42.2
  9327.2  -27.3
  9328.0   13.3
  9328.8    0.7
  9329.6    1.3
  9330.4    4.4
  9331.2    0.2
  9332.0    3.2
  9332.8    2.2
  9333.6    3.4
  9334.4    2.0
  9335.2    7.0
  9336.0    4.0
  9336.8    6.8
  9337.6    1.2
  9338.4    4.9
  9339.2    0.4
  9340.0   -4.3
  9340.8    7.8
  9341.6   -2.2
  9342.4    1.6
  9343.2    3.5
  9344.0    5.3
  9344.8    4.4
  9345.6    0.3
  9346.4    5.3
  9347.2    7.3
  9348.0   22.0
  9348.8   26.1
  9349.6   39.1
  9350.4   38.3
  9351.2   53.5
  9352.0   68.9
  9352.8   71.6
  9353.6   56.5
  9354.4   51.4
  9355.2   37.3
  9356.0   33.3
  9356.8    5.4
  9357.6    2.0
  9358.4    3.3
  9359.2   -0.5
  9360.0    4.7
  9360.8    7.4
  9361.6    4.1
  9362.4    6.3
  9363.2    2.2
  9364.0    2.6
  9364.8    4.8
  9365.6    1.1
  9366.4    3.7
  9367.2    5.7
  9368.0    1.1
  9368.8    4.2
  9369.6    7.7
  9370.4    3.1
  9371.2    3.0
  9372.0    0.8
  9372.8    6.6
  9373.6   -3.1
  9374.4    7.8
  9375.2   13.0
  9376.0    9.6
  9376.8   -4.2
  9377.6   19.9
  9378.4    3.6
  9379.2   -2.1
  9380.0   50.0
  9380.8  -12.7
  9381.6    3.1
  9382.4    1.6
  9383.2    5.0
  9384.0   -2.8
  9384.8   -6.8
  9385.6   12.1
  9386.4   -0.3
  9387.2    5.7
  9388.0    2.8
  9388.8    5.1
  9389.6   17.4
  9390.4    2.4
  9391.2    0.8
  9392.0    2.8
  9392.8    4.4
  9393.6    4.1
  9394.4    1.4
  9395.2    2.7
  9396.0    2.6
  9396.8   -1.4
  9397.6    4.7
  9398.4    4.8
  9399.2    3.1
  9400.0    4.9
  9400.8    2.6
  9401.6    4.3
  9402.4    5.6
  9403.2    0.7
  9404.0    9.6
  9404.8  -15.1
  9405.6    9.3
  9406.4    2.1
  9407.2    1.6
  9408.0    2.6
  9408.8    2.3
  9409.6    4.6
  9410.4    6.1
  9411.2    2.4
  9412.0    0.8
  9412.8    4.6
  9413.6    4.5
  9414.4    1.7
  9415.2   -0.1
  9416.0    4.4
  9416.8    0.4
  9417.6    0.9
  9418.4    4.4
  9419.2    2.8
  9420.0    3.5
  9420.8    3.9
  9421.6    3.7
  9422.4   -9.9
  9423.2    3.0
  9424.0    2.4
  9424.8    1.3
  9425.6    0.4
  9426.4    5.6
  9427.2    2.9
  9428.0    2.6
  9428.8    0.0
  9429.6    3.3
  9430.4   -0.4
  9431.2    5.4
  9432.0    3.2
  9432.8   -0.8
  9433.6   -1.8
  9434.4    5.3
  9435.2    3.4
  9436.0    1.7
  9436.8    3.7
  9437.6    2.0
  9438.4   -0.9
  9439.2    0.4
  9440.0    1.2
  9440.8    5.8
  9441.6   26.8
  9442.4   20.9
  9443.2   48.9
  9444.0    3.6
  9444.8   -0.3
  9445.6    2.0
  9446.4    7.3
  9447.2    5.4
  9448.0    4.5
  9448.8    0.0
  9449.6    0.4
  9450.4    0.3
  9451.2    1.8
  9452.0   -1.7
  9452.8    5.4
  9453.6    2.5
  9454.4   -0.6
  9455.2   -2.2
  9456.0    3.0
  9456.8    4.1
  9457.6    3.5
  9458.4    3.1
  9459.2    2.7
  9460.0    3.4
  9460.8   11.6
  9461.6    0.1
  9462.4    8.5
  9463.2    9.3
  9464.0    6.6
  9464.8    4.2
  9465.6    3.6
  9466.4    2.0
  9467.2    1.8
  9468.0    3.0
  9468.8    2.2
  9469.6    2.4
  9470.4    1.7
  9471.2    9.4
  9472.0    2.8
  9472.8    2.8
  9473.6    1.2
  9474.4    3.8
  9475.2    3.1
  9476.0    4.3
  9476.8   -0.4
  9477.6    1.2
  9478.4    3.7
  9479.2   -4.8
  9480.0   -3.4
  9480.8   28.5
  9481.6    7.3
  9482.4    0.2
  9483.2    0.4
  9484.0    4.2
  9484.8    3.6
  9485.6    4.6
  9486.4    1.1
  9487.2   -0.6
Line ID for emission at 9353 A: [O III] 5007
